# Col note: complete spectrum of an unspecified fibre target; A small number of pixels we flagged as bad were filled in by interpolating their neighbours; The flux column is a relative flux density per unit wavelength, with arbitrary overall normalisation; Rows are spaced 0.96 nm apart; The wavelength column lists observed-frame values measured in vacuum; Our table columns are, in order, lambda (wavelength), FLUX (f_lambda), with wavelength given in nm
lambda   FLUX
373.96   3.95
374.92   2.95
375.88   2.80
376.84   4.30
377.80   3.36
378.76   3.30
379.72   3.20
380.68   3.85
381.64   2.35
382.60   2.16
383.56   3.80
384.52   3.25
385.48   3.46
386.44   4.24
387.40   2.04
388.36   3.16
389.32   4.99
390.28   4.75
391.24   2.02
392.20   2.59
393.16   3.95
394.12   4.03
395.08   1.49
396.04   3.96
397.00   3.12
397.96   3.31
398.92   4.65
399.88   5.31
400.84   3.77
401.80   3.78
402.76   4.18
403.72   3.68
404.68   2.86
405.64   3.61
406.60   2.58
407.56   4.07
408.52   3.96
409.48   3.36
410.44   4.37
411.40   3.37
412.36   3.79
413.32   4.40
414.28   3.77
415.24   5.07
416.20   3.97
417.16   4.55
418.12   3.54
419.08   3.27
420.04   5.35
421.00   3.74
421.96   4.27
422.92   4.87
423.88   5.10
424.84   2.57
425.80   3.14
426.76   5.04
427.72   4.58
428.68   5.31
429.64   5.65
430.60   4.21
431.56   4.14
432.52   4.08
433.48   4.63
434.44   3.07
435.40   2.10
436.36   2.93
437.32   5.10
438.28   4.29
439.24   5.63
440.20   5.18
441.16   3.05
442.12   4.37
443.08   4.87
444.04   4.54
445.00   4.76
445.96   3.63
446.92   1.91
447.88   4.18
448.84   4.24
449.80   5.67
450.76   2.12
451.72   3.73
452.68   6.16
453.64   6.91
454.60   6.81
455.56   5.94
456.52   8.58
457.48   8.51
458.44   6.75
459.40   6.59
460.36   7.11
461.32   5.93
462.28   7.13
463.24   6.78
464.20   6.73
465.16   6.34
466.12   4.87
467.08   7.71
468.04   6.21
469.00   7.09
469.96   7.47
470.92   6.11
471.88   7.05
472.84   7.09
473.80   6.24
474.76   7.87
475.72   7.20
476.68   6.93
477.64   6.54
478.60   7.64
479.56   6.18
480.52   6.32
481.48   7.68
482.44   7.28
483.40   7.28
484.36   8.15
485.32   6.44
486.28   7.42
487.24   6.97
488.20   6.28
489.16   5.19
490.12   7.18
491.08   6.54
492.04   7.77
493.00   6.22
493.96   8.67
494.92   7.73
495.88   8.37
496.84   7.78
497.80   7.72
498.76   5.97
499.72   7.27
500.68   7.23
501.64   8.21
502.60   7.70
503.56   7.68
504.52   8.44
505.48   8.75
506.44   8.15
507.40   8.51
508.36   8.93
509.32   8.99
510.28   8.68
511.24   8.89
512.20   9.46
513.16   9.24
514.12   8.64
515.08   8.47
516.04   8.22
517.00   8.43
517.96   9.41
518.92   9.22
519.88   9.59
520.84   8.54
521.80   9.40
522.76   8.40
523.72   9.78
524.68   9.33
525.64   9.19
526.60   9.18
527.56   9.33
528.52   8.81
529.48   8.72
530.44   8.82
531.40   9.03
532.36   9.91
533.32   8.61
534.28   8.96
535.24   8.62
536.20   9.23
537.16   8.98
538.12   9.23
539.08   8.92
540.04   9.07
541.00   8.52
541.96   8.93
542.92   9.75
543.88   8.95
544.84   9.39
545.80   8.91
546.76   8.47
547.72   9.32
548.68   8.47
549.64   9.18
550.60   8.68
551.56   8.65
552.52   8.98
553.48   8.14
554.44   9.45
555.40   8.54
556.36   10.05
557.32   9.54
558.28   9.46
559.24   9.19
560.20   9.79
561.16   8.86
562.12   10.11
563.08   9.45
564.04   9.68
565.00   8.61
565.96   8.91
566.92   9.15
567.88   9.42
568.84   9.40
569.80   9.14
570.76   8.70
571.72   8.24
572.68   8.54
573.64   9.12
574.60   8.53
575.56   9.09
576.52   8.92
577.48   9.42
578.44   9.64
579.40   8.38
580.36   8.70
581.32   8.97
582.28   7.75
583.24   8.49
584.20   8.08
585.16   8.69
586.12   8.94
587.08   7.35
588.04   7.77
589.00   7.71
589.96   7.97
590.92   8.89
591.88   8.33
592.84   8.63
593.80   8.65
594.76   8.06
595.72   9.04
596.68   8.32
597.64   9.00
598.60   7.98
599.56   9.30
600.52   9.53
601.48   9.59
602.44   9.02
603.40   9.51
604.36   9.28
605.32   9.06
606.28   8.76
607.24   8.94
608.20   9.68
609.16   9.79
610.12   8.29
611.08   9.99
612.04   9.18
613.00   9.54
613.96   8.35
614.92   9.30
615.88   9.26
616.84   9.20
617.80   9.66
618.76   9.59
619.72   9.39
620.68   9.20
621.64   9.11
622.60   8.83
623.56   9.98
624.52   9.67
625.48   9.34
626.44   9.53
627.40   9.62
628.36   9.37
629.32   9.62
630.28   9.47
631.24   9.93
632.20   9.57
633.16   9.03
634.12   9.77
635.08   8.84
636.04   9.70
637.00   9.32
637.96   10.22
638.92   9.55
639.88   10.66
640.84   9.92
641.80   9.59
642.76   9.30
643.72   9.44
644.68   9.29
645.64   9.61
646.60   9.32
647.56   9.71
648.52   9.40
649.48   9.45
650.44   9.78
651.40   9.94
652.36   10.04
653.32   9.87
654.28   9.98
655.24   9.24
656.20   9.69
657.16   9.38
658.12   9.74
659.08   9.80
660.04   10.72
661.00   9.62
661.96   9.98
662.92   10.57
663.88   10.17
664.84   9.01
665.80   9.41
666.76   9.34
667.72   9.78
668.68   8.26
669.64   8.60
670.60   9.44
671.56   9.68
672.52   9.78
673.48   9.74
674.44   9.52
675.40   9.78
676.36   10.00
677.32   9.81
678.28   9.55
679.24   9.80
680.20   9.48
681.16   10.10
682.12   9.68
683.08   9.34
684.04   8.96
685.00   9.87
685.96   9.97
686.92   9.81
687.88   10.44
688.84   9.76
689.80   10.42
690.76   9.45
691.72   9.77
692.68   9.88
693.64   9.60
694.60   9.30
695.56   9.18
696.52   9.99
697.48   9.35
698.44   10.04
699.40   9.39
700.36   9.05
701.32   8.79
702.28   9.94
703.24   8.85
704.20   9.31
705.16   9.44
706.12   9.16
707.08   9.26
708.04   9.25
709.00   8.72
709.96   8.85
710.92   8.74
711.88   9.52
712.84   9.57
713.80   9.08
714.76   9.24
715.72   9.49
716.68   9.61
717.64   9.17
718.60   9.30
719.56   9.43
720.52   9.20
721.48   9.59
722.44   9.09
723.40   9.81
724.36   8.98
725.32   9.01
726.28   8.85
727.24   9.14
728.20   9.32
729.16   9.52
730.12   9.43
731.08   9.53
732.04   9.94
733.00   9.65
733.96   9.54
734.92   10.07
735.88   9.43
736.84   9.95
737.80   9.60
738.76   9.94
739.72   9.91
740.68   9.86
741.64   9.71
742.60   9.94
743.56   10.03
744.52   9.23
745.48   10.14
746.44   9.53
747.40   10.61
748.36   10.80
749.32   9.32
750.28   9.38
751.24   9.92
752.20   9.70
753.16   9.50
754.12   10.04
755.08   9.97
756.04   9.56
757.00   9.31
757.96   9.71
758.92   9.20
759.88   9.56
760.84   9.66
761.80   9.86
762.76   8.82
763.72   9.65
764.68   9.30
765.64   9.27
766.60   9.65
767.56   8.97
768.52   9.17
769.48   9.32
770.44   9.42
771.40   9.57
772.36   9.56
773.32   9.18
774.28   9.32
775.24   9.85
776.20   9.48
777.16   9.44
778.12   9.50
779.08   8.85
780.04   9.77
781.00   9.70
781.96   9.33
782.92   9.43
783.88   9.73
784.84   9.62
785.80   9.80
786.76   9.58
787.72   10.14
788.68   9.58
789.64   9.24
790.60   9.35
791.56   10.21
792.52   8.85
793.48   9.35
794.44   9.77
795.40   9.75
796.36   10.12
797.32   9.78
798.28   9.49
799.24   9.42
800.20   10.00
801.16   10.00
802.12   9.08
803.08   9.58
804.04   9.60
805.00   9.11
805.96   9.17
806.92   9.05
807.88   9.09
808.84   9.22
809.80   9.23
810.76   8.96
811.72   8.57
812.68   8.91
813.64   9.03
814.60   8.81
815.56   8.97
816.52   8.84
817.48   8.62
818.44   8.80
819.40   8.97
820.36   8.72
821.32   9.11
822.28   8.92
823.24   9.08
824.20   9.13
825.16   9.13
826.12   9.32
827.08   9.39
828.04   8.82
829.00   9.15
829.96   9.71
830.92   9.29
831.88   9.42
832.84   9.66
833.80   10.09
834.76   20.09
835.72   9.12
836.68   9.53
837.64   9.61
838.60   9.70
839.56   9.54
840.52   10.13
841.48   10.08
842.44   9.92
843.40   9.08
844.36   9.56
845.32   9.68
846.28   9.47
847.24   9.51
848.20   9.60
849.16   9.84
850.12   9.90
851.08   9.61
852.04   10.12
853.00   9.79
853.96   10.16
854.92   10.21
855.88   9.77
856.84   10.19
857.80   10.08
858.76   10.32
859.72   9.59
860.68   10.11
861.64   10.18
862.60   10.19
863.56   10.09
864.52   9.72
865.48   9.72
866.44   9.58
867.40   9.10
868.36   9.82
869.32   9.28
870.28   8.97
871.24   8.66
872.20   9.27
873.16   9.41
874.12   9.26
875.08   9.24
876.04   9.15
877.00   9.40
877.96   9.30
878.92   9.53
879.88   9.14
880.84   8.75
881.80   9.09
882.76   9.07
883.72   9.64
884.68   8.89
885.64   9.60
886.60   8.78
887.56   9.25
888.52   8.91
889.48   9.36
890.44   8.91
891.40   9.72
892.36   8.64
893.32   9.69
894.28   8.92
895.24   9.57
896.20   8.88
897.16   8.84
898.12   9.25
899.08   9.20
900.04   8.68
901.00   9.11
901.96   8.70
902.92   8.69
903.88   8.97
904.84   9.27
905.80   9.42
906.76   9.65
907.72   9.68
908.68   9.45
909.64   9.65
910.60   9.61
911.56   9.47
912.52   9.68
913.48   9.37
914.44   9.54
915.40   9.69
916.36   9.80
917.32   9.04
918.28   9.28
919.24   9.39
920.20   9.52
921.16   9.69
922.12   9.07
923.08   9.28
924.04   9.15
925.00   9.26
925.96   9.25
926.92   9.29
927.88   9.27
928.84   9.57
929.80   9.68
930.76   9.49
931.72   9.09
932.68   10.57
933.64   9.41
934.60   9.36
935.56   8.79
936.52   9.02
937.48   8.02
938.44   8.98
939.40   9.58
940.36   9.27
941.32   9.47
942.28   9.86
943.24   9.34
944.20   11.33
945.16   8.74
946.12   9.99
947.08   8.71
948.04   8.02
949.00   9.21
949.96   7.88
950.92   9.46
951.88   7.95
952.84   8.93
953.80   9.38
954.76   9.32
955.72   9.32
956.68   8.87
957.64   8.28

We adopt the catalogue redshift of 0.14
